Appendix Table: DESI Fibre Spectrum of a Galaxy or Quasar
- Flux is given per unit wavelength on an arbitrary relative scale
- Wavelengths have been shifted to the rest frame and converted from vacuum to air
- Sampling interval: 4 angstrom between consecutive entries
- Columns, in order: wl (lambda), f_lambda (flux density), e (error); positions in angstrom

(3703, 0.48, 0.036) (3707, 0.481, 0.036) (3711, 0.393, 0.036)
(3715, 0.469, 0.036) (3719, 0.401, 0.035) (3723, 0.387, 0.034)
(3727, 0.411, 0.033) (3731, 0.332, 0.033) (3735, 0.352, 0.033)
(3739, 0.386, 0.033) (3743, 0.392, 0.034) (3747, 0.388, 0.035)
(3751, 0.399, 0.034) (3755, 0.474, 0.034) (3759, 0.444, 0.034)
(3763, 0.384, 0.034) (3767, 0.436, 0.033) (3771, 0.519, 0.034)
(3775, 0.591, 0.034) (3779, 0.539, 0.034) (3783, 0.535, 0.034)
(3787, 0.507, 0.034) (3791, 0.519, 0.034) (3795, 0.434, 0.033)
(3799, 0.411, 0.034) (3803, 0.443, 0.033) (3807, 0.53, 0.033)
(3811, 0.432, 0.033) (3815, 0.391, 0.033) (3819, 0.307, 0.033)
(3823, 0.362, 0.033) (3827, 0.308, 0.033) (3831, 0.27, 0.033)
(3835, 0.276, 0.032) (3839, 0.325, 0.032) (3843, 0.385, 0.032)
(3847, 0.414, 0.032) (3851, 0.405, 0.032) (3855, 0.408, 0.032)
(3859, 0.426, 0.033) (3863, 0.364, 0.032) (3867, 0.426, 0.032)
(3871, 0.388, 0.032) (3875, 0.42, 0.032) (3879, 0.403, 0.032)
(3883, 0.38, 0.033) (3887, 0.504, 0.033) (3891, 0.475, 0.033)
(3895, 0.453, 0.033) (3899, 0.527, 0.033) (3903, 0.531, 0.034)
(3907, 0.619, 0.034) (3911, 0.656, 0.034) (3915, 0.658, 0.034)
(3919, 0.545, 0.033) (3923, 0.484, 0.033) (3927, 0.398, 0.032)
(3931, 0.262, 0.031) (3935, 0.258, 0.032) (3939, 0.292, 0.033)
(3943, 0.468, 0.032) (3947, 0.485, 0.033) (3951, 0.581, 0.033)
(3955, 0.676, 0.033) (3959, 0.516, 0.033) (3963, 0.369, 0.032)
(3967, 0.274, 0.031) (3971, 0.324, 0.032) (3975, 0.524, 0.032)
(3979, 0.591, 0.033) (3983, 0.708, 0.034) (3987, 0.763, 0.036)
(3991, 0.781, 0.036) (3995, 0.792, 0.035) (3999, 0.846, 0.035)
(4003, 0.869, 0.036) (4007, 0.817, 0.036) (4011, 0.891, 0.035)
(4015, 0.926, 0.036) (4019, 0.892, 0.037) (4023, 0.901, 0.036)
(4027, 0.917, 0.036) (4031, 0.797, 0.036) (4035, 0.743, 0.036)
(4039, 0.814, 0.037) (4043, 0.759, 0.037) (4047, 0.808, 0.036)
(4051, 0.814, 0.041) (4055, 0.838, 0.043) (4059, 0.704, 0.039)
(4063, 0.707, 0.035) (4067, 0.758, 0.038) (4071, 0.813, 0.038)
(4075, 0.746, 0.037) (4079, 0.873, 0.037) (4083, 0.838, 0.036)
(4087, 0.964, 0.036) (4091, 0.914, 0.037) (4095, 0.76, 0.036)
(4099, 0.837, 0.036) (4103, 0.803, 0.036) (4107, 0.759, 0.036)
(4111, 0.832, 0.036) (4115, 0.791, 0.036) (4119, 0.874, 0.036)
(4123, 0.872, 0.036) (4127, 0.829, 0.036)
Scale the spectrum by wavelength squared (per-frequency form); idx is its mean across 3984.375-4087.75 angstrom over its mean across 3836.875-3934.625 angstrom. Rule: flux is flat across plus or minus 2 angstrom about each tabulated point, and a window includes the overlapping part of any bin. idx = 1.97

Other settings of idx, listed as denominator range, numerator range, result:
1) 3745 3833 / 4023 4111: 2.14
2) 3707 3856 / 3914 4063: 1.75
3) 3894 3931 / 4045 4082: 1.60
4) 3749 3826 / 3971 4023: 1.89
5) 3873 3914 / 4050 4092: 1.77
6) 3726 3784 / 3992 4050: 2.20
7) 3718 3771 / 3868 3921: 1.35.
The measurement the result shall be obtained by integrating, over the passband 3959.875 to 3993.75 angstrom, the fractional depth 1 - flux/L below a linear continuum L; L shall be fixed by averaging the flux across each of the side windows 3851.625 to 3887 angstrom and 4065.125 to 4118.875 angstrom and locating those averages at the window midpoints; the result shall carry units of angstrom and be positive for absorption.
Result 3.72 angstrom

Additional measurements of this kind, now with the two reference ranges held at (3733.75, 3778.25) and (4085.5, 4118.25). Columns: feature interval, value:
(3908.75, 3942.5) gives 9.74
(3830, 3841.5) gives 5.06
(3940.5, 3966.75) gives 6.61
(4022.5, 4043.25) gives -1.89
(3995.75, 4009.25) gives -2.28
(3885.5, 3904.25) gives 3.13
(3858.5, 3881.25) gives 6.60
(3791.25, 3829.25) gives 6.95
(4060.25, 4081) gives 0.52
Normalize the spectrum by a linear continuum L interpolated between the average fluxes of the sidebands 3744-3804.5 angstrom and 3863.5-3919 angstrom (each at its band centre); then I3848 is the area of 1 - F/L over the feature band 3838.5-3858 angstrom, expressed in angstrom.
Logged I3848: 3.62 angstrom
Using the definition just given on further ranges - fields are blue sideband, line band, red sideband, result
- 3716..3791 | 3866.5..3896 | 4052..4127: 7.73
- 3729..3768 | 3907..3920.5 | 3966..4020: -0.17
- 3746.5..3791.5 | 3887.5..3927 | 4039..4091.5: 5.77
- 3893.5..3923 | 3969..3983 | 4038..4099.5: 3.30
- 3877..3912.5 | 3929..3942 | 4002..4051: 6.91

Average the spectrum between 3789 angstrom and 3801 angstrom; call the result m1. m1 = 0.455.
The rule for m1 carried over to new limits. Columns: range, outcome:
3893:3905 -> 0.504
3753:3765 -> 0.434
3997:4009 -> 0.844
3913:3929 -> 0.521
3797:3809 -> 0.461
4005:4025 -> 0.885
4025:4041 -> 0.818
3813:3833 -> 0.328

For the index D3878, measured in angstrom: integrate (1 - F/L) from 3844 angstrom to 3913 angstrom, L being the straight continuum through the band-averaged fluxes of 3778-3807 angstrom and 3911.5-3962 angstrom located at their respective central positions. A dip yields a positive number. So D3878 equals 2.8 angstrom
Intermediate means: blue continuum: 0.485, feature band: 0.458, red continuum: 0.472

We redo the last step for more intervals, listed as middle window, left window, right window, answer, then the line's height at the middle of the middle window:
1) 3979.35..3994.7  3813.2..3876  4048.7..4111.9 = -2.50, 0.634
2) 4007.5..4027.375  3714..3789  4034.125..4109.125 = -4.17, 0.742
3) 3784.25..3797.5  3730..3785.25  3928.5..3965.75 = -1.37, 0.441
